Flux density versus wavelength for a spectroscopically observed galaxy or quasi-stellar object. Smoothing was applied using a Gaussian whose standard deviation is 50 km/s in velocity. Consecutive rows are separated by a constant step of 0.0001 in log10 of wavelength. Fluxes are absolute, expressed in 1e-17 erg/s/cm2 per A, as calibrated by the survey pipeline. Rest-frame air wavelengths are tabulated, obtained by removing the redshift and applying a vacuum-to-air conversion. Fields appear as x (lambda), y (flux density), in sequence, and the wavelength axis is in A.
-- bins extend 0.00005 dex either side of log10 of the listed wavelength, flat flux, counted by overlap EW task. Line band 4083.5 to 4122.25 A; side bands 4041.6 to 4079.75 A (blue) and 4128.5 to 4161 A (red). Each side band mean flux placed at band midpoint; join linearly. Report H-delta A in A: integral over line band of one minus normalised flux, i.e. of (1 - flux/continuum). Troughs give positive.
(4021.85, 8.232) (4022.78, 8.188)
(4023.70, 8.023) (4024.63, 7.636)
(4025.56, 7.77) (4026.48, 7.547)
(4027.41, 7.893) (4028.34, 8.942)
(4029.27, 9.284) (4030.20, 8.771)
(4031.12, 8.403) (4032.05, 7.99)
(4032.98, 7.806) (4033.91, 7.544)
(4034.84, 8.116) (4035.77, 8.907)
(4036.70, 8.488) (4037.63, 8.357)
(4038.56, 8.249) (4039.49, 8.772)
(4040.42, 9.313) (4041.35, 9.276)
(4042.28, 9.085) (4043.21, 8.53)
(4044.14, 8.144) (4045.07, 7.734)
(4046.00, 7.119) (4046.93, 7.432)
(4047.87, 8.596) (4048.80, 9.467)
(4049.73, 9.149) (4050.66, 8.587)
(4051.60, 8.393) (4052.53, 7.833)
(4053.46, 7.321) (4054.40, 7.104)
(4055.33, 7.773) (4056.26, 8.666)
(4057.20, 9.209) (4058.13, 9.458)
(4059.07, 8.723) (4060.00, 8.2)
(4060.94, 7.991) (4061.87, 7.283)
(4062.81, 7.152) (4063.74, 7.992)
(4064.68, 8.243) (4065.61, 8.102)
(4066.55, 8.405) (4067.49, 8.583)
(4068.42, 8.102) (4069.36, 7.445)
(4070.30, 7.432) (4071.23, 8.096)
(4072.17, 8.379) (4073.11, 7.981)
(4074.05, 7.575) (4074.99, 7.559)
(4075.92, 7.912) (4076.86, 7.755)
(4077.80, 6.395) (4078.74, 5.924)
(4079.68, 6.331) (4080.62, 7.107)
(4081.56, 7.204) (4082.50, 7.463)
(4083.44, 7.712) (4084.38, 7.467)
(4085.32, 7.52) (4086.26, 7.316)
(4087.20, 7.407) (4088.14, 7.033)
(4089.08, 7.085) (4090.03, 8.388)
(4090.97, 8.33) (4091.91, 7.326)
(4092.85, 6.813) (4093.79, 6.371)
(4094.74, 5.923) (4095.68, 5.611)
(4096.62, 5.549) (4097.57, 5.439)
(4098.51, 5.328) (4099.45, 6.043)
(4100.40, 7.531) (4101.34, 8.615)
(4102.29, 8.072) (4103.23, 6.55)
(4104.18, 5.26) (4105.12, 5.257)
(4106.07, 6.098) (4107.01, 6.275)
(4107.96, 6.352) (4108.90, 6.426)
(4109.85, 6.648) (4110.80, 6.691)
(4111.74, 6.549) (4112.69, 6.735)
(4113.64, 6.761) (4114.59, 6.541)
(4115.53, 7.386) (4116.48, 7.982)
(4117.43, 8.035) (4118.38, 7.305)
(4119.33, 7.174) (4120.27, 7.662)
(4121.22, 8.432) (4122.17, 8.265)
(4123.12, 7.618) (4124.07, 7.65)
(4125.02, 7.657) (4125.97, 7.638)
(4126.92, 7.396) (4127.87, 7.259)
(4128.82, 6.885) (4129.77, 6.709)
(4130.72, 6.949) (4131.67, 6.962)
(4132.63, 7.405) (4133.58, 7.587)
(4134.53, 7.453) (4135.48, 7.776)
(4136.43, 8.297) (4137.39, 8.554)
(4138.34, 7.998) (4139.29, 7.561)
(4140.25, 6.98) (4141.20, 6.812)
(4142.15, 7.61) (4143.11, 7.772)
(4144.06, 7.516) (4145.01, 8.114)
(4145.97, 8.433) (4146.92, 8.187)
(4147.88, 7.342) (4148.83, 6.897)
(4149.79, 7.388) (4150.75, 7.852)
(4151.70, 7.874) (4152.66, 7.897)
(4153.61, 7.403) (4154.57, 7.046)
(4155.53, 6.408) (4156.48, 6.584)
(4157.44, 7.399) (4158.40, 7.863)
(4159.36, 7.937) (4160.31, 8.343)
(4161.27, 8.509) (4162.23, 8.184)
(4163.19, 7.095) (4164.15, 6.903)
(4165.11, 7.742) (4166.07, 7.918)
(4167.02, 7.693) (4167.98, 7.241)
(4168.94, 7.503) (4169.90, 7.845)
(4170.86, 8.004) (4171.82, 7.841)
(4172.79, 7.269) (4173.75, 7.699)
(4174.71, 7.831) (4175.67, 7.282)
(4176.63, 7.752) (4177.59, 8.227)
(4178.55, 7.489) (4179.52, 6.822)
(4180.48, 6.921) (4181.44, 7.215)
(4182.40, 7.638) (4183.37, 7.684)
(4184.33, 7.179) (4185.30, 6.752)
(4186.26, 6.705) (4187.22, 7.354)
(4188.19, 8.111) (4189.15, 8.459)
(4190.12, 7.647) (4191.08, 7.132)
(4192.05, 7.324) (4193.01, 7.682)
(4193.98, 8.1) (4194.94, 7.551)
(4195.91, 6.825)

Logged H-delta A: 4.3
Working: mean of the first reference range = 8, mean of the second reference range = 7.53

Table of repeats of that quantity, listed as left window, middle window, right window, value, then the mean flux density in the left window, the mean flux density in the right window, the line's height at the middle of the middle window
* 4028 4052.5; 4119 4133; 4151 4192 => 0.73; 8.46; 7.53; 7.86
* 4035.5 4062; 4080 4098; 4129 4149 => 2.31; 8.4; 7.57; 8.03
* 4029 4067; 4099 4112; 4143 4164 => 2.19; 8.31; 7.62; 7.94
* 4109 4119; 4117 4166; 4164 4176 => -1.72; 7.03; 7.62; 7.32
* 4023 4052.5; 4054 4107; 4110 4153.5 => 4.23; 8.36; 7.49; 7.96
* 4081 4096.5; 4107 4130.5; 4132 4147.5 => 0.89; 7.15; 7.74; 7.5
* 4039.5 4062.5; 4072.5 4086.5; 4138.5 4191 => 1.47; 8.35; 7.55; 8.15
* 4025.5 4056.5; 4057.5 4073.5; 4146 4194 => 0.12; 8.31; 7.55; 8.17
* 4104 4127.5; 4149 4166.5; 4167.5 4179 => -0.14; 7.06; 7.67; 7.5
